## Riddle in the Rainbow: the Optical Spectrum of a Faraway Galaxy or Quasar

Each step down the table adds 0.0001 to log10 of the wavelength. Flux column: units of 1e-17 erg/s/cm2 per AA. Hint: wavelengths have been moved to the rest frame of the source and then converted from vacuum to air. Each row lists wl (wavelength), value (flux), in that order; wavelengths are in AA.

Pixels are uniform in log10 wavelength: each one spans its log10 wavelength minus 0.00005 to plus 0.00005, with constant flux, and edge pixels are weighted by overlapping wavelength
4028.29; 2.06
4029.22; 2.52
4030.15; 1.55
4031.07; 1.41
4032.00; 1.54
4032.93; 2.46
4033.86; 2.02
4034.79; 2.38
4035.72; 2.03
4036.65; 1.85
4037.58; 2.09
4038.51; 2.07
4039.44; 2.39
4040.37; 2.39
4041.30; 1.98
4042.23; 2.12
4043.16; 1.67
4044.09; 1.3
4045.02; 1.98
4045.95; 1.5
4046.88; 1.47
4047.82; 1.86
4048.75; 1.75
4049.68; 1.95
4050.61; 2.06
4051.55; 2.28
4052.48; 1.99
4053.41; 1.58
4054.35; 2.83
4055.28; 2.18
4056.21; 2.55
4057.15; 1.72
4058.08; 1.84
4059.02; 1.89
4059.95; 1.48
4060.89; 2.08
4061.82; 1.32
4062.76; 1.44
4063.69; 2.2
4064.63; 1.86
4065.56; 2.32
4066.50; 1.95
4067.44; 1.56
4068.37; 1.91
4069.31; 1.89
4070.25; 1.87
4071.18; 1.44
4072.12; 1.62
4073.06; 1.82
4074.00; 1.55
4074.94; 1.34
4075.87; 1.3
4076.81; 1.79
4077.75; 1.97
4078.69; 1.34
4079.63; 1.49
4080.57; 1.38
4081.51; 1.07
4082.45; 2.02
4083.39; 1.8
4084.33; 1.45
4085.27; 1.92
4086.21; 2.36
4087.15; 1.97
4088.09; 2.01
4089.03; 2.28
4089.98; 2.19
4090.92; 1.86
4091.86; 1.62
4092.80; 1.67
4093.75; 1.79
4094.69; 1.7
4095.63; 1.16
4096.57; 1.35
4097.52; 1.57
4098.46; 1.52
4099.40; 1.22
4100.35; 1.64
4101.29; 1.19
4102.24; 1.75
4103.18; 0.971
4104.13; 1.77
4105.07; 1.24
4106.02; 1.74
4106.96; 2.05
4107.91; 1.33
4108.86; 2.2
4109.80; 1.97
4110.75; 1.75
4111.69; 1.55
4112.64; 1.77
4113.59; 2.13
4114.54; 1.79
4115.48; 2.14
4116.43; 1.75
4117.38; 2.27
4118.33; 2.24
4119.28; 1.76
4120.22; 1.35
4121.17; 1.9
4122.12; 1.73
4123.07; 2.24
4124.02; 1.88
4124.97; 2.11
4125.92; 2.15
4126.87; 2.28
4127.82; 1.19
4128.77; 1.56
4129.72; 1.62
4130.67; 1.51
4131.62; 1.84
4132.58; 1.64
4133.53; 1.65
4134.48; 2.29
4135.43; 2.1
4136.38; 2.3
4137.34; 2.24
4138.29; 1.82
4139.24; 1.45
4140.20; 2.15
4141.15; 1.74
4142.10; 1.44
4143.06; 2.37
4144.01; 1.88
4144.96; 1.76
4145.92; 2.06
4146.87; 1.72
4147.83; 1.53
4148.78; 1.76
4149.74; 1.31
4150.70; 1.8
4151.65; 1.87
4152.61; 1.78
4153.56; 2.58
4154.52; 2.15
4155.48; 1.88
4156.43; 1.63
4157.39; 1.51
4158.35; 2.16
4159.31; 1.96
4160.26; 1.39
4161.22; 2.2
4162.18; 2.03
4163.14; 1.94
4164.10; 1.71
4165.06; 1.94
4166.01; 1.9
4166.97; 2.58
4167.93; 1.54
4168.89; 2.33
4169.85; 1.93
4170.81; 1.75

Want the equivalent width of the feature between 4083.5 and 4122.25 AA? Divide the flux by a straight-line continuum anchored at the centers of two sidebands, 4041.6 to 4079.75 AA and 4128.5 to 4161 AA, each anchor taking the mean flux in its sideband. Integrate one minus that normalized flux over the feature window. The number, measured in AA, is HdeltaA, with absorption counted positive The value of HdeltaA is 1.7 AA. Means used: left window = 1.81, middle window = 1.75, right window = 1.84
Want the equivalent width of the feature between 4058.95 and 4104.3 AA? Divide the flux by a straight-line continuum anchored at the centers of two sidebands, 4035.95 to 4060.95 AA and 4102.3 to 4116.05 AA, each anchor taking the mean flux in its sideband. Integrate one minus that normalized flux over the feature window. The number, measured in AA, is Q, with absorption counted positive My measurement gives 3.86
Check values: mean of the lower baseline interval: 1.96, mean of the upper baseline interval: 1.74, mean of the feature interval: 1.68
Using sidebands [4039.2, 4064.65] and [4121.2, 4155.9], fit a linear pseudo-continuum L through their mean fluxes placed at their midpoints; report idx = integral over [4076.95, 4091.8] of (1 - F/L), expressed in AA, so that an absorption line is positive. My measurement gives 0.7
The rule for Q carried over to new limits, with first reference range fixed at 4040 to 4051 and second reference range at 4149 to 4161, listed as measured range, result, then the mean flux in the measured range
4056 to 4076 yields 0.7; 1.77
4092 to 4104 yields 2.4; 1.47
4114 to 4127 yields -0.9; 1.96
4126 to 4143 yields 0.0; 1.83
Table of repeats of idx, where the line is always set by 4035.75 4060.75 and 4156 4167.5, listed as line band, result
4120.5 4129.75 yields 0.29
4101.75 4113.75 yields 1.46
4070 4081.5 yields 2.34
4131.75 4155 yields 0.35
